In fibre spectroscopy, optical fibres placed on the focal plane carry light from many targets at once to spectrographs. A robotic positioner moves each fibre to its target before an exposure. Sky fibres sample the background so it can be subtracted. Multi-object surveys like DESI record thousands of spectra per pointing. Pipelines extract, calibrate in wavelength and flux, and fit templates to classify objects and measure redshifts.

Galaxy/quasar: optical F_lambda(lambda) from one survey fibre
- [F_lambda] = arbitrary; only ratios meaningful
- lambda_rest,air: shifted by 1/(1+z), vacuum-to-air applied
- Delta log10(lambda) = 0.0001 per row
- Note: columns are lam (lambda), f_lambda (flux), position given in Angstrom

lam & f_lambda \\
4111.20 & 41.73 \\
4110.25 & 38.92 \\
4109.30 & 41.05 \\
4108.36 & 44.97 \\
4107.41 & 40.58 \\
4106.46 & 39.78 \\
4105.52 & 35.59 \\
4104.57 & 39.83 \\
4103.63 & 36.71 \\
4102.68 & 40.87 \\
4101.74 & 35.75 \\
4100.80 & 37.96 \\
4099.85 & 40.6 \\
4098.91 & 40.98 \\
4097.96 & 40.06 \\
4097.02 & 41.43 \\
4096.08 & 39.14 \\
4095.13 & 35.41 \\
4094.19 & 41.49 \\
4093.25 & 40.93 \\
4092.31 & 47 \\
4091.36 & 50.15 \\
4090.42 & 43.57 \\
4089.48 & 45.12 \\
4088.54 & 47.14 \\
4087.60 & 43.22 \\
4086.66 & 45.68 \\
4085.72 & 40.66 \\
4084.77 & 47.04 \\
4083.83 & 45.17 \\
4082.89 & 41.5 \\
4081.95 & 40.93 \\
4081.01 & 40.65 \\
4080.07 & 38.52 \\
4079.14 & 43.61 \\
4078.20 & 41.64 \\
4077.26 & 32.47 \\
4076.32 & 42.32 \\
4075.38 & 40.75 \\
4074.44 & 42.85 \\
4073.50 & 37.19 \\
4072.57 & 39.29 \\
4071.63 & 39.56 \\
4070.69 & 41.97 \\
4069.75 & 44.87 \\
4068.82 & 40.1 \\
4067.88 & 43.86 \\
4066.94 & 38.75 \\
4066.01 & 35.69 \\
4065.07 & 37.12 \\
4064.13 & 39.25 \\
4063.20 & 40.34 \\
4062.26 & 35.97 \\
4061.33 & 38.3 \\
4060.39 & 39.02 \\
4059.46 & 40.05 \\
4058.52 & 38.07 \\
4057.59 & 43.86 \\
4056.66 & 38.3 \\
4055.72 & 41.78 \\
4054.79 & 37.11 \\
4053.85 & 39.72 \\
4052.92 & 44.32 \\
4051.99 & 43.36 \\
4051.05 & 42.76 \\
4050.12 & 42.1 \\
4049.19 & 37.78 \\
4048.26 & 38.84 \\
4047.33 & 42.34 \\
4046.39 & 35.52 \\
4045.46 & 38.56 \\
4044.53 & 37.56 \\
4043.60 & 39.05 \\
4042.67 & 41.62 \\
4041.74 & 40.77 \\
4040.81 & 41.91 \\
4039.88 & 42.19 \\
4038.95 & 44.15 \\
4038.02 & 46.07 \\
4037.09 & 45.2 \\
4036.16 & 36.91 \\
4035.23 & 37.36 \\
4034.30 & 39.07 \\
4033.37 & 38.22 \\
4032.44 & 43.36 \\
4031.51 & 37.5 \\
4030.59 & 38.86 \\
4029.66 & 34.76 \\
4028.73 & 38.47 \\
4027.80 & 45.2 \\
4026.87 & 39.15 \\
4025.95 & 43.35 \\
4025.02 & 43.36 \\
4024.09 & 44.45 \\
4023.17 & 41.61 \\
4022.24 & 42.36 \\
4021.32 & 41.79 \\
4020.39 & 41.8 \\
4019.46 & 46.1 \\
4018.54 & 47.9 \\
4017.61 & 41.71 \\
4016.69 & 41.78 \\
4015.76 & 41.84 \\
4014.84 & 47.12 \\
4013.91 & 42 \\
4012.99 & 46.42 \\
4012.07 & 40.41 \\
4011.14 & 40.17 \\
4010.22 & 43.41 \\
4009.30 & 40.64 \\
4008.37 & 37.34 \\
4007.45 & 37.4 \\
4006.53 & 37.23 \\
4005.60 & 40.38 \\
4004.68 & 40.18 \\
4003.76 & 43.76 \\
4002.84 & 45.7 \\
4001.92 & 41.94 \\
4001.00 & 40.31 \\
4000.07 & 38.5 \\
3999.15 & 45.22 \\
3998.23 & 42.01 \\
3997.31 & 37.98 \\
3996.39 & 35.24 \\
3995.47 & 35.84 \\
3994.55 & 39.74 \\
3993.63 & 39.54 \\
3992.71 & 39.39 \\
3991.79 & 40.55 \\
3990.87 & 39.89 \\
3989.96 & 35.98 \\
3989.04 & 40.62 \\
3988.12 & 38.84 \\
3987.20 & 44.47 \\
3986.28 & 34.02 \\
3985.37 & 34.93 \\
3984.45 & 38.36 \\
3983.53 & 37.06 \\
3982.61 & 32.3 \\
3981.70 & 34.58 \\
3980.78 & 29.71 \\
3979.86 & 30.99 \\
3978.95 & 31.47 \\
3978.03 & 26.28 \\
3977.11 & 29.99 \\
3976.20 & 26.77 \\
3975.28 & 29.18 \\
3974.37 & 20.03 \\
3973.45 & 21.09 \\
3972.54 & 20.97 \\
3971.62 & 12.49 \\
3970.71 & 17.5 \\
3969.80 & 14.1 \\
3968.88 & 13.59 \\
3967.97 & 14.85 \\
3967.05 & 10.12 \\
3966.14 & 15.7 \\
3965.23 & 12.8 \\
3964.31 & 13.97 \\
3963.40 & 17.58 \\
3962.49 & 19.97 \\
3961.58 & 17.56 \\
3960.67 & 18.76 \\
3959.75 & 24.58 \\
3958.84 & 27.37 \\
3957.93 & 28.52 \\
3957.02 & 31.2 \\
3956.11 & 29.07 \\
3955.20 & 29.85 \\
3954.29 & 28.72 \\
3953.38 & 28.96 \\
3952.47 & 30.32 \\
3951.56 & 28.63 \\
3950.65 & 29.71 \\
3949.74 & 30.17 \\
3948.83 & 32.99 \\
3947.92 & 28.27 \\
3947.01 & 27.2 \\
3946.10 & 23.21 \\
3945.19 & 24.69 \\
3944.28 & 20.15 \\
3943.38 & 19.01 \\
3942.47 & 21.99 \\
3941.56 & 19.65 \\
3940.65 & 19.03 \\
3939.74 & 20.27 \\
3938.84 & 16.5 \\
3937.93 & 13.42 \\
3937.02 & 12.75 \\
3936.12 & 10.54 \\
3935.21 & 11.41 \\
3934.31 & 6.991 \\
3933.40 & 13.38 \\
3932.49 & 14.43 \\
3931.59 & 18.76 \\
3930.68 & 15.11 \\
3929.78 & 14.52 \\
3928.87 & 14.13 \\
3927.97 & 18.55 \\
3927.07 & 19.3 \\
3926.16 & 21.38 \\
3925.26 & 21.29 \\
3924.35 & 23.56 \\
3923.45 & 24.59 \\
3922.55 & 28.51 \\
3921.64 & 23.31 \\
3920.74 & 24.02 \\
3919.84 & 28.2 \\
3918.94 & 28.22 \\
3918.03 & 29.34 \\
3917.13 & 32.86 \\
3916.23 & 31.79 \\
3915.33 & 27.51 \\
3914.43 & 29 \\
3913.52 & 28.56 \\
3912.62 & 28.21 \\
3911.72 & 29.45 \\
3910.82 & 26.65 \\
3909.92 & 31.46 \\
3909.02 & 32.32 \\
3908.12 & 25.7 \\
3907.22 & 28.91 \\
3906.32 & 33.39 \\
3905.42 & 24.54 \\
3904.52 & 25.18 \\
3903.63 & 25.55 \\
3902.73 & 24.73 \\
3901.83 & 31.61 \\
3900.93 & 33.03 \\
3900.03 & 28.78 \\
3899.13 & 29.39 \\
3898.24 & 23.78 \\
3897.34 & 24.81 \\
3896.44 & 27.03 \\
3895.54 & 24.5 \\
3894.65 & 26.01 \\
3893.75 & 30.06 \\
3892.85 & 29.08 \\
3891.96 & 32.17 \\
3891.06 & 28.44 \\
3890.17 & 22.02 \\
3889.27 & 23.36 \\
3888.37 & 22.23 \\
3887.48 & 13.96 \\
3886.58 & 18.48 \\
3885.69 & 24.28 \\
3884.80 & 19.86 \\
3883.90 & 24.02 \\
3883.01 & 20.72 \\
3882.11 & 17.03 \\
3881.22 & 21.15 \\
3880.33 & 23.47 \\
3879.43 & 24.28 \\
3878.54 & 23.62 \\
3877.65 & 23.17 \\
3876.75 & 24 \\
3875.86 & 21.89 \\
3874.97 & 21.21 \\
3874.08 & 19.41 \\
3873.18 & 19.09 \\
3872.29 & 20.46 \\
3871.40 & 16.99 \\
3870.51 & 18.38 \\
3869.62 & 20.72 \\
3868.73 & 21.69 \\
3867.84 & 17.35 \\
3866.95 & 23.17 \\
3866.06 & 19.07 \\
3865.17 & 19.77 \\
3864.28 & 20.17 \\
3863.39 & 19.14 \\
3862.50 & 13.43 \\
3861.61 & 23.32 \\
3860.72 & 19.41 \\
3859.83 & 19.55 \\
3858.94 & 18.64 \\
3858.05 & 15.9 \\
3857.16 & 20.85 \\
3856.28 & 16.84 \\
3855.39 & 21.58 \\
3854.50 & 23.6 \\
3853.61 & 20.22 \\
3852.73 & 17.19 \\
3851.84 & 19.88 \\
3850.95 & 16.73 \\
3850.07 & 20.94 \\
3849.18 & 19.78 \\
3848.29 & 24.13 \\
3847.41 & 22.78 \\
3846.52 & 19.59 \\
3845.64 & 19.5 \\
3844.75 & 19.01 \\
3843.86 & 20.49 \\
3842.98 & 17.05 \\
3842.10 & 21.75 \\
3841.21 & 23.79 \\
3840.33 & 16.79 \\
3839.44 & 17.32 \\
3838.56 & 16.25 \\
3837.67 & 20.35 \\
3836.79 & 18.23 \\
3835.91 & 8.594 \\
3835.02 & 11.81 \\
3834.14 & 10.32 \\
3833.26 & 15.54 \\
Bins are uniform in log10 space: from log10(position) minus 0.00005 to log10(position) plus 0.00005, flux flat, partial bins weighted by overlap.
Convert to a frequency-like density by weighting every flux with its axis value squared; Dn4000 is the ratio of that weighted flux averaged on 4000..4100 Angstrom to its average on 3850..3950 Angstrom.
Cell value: 1.97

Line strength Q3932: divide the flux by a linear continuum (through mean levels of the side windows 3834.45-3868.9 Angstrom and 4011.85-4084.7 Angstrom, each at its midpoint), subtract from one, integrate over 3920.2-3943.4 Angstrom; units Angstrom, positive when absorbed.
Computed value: 8.2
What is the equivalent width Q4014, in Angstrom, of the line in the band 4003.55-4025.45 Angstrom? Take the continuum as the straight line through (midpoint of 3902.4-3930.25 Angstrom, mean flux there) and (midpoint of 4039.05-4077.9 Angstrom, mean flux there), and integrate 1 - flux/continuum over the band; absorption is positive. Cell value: -4.0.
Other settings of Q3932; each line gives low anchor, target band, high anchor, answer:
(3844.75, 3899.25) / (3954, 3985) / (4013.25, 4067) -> 8.5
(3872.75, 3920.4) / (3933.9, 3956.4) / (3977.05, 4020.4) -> 6.9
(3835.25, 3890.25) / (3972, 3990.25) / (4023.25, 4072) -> 0.7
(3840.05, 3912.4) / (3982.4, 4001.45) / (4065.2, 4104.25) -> -3.3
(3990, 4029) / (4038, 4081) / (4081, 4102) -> 1.8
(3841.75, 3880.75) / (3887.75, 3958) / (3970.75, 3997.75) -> 4.3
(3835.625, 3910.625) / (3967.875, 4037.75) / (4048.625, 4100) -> -4.9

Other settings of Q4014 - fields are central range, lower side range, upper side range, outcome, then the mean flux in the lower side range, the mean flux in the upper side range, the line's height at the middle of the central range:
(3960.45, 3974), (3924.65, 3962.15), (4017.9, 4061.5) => 5.28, 21.5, 40.9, 26.3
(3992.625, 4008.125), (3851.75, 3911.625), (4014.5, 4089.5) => -1.91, 23.1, 41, 35.6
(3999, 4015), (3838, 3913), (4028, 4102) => -2.84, 22.6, 40.7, 35.1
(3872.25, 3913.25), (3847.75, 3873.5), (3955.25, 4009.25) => -4.55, 19.6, 30.7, 22.5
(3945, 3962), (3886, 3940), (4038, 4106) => 0.39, 23.8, 40.7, 28.1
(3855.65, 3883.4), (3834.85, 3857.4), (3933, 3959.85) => -0.16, 19.1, 23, 20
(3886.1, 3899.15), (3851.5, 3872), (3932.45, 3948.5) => -4.11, 19.4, 18.1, 18.9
